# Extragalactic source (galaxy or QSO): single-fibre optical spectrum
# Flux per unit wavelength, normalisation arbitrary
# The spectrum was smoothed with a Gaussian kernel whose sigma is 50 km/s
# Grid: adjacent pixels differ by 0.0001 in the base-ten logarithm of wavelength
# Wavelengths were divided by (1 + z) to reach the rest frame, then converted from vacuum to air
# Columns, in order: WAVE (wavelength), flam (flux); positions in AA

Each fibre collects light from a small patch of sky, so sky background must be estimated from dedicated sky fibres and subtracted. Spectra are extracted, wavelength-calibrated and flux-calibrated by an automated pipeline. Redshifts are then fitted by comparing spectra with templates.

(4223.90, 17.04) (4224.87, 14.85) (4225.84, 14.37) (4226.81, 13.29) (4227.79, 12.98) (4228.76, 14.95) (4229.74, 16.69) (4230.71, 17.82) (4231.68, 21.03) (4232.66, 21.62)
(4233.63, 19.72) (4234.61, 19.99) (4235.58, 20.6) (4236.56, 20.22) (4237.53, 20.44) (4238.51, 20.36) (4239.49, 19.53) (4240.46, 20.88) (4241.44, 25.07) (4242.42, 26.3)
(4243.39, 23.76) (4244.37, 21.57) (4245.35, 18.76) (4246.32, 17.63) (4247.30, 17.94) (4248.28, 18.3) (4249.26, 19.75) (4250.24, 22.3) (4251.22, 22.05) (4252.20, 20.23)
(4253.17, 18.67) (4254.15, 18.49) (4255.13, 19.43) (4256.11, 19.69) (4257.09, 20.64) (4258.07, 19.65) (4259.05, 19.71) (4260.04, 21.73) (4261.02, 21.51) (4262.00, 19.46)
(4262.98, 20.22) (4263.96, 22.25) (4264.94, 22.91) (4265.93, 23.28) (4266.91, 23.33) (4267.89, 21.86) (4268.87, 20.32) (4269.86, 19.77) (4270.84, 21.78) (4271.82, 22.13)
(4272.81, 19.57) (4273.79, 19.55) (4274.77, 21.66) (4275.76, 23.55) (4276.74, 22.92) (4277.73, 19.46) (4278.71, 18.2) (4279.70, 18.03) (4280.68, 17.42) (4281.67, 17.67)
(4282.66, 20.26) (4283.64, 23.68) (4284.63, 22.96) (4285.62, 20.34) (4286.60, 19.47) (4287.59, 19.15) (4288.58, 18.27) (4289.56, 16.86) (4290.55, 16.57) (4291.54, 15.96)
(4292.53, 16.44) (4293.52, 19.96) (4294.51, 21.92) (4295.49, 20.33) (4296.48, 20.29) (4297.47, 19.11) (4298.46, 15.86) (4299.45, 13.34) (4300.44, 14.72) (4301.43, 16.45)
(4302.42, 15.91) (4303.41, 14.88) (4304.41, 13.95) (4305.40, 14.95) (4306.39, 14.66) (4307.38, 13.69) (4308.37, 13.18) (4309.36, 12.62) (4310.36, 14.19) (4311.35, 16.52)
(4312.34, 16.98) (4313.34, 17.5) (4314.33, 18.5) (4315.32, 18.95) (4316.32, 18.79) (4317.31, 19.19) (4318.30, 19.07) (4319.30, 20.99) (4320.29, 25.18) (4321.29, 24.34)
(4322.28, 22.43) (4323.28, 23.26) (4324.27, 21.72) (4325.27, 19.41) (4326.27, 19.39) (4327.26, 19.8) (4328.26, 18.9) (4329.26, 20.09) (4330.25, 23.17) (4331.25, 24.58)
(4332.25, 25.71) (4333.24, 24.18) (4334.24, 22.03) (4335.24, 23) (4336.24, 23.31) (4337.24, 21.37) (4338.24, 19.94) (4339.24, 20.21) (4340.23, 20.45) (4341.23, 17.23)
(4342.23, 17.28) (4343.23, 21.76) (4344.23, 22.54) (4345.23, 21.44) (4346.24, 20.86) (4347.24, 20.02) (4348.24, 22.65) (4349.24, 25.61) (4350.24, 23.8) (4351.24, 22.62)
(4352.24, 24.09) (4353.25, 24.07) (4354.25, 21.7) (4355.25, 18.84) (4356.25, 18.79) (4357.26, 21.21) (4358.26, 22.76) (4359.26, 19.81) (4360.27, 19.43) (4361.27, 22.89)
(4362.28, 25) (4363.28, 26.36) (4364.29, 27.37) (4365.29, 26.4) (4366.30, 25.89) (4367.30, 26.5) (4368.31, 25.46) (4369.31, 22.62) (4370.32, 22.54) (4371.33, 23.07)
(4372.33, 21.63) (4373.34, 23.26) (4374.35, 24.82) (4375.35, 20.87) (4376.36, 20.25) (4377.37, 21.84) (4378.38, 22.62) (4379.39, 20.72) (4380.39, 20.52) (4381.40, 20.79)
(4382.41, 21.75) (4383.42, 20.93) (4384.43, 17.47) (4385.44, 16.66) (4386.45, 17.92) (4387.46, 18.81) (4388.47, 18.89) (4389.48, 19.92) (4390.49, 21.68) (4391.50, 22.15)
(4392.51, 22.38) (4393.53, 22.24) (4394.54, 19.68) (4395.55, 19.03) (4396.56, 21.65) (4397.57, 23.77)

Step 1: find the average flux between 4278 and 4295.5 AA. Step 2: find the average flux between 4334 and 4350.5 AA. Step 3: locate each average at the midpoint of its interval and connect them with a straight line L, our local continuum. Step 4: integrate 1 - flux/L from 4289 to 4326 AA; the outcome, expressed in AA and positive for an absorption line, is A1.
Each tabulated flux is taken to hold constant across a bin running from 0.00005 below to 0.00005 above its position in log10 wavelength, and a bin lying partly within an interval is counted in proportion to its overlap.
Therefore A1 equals 3.9 AA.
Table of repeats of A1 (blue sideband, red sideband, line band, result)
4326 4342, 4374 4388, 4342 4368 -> -2.2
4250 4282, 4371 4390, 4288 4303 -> 2.3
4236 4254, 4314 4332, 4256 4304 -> 2.9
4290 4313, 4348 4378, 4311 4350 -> -3.2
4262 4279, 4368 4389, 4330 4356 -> -1.0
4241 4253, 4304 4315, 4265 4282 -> -1.9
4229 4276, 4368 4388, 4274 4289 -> 0.4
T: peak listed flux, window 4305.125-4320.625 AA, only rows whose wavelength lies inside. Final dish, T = 25.18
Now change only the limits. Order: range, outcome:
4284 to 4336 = 25.71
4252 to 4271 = 23.33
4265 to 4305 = 23.68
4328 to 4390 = 27.37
